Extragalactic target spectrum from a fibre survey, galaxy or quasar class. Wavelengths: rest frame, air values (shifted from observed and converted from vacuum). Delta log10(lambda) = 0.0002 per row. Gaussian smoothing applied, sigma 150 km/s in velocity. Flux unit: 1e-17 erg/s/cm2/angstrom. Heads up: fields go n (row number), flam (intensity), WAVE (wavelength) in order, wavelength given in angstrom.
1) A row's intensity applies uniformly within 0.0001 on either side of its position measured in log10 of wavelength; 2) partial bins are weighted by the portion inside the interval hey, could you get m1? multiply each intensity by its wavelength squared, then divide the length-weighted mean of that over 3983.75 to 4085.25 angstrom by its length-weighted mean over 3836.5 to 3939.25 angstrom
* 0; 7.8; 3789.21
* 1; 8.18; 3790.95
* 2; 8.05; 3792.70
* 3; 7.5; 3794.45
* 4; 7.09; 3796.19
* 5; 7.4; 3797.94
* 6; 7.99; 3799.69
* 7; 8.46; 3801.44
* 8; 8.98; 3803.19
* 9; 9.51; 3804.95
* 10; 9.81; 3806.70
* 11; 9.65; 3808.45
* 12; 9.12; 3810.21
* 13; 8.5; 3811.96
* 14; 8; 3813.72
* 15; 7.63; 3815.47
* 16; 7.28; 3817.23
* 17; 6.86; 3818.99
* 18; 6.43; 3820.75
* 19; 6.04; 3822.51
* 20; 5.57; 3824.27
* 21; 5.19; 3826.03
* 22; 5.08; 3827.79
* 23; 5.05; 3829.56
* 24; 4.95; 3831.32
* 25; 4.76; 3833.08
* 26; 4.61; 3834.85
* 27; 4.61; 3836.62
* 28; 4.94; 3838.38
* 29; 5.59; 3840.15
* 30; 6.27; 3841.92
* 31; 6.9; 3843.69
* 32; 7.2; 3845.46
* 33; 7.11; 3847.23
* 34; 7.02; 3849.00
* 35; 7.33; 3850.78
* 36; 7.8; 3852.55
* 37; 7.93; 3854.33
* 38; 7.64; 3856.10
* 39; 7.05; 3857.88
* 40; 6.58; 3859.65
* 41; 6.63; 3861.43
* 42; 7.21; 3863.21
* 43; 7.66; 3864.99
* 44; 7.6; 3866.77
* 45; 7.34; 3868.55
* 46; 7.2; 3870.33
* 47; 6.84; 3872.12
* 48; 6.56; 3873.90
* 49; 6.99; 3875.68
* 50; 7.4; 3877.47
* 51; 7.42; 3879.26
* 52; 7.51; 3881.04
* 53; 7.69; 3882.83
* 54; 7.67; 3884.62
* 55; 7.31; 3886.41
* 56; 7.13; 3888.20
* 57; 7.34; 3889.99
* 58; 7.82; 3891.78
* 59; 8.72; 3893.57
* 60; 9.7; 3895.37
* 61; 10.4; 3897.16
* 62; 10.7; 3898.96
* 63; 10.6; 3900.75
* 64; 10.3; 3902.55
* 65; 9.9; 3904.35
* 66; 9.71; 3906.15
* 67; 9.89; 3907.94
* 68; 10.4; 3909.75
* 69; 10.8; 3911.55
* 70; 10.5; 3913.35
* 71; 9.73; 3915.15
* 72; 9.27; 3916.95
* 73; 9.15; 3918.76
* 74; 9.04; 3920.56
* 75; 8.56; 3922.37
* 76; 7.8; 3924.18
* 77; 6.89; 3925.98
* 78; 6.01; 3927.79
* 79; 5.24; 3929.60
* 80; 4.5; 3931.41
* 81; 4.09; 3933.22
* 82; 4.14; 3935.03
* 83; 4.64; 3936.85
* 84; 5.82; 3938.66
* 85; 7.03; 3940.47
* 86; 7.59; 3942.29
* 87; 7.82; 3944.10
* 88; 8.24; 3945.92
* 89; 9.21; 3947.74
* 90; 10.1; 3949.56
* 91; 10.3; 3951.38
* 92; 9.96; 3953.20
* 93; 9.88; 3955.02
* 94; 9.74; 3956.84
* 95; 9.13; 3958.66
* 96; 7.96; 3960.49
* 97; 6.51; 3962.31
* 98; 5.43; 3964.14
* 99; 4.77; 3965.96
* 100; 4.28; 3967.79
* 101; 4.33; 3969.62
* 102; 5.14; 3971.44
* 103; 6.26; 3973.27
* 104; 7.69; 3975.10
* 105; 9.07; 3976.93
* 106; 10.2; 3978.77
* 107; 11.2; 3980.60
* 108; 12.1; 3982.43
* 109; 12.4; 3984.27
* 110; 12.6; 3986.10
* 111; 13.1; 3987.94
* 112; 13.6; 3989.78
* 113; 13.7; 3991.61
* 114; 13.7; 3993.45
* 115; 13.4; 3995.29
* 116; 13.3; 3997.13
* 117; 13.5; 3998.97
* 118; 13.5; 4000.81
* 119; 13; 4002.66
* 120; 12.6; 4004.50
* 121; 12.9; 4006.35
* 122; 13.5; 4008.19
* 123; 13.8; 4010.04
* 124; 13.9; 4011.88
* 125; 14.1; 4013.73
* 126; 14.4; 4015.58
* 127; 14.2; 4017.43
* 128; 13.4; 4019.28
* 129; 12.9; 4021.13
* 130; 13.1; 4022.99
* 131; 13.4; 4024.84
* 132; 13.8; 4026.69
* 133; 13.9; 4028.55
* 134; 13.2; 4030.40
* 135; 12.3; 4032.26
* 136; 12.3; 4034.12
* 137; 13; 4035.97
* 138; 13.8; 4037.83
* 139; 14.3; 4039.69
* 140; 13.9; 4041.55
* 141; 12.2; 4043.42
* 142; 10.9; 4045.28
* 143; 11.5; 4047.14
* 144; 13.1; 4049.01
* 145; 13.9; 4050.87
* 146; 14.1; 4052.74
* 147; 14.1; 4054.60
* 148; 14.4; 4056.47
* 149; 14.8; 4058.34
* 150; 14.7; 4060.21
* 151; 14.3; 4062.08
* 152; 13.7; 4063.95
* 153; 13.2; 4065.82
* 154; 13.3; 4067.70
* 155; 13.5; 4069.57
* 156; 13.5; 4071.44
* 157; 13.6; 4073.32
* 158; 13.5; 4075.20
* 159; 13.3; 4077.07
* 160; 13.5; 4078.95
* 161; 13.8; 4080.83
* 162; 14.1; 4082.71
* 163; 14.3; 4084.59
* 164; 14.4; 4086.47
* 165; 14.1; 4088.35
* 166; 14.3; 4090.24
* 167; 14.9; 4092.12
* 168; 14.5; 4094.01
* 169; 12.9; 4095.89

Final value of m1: 1.9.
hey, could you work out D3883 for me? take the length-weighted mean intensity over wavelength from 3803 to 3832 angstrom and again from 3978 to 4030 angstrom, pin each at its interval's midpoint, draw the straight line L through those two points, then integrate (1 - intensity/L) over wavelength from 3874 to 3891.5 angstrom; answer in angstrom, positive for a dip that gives 3.7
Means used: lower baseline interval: 7.24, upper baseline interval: 13.2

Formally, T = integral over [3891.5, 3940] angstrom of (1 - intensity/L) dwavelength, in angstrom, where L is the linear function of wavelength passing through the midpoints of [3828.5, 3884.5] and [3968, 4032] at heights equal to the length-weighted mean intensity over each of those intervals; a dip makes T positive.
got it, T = 2.8 angstrom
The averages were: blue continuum 6.7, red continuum 12.1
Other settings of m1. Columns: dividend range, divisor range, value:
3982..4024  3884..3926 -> 1.52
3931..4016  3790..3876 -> 1.49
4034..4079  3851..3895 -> 2.00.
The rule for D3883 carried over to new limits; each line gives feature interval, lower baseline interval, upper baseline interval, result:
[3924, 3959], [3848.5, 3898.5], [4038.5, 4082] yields 8.7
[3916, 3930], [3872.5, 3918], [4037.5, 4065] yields 2.6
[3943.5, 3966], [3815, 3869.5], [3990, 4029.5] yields 5.3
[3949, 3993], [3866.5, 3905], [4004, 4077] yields 7.7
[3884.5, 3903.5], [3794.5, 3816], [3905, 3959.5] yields -1.5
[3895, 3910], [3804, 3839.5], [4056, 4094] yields -2.0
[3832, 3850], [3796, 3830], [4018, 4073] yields 5.1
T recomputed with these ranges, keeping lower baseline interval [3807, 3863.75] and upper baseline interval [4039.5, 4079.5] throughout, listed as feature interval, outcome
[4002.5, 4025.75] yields -2.6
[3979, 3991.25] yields -1.3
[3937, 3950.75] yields 3.0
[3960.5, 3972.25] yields 5.9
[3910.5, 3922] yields -0.7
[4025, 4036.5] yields -0.4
